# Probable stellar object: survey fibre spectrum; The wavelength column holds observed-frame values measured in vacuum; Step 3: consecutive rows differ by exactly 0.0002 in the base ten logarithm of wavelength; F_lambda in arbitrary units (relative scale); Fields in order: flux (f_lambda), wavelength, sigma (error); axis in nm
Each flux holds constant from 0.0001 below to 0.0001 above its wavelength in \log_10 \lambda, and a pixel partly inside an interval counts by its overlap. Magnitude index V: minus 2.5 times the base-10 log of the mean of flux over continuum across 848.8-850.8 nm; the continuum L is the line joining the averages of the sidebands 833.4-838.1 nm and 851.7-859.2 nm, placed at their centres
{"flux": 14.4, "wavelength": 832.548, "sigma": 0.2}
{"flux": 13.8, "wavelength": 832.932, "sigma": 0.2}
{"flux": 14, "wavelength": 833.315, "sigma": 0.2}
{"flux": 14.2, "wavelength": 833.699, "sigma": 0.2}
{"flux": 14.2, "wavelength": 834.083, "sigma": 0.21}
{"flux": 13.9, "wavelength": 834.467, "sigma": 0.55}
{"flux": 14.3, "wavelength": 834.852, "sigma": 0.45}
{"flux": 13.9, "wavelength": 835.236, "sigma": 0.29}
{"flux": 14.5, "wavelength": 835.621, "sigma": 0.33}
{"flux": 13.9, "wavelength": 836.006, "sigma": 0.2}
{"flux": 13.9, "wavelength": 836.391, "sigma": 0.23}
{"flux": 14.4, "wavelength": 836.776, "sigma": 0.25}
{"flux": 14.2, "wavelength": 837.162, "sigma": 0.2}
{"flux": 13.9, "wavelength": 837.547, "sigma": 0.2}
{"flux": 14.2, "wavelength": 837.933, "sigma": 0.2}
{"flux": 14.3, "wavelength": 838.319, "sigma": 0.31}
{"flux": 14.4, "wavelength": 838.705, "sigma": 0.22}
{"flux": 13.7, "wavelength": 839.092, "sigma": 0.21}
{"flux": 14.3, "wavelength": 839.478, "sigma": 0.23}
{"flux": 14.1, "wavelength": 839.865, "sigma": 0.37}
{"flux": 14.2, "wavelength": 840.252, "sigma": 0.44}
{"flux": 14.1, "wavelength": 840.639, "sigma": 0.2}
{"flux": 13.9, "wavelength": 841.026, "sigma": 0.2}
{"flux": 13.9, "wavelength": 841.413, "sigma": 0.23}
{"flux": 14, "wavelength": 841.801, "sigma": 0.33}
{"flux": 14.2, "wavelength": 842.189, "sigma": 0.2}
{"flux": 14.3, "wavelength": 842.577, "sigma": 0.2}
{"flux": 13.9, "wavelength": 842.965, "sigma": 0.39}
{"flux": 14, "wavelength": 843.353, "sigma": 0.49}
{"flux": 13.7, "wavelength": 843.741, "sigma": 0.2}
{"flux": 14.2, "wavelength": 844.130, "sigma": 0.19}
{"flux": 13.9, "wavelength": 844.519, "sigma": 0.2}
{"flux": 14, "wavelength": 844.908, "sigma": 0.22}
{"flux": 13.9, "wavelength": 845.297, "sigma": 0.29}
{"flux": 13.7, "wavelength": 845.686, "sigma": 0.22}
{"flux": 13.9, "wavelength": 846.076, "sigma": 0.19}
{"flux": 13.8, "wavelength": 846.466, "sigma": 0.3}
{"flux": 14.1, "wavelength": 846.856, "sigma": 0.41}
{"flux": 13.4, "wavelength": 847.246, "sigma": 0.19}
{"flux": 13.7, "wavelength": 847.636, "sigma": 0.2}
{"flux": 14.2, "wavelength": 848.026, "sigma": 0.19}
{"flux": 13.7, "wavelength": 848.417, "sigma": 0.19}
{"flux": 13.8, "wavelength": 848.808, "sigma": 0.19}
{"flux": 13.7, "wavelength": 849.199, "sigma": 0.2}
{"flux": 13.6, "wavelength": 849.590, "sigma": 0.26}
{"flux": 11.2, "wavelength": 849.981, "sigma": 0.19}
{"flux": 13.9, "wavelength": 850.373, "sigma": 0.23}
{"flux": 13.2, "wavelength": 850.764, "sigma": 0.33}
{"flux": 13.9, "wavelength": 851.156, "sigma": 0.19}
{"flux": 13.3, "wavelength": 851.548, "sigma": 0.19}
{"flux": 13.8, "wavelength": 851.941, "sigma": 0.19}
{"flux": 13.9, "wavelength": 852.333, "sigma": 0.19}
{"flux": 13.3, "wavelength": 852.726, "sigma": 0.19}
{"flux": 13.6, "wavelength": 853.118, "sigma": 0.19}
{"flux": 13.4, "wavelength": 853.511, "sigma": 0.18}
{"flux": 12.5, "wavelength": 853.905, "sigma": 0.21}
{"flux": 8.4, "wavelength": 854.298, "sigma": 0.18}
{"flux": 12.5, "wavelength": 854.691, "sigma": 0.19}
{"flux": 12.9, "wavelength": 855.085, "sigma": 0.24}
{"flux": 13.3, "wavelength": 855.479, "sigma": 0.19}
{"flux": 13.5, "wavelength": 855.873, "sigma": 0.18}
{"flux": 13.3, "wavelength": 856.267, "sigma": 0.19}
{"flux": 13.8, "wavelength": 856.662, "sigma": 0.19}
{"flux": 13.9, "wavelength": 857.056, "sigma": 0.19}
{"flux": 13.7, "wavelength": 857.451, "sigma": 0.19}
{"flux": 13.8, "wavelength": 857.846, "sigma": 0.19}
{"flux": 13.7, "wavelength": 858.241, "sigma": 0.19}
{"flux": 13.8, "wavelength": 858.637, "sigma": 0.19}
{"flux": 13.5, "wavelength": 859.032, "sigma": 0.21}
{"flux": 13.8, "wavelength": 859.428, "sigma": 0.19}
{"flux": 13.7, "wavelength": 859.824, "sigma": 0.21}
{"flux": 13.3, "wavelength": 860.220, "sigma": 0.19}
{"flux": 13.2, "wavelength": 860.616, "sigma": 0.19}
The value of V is 0.02 mag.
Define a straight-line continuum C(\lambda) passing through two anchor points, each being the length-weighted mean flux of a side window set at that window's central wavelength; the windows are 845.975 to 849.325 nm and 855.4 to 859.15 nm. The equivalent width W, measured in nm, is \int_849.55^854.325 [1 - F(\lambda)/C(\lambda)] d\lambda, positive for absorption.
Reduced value 0.23 nm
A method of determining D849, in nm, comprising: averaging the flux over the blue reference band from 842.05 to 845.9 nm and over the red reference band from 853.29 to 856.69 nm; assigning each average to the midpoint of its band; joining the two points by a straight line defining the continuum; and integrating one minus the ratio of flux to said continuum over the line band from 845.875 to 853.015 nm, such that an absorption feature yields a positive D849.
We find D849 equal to -0.16 nm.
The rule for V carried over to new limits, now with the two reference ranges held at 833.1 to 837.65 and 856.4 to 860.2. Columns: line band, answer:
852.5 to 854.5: 0.13 mag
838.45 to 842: 0.00 mag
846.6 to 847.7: 0.01 mag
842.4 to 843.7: 0.00 mag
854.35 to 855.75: 0.11 mag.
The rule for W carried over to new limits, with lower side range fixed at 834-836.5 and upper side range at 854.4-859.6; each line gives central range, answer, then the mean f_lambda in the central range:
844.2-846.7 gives -0.02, 13.9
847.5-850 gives 0.02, 13.6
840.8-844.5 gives -0.04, 14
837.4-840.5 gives -0.04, 14.1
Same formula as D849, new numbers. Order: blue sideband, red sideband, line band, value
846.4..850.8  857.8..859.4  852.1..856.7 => 0.265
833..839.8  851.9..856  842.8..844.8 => -0.057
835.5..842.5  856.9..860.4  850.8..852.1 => 0.022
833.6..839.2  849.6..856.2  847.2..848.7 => -0.055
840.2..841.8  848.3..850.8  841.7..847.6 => -0.095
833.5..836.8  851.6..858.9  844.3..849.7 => -0.102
